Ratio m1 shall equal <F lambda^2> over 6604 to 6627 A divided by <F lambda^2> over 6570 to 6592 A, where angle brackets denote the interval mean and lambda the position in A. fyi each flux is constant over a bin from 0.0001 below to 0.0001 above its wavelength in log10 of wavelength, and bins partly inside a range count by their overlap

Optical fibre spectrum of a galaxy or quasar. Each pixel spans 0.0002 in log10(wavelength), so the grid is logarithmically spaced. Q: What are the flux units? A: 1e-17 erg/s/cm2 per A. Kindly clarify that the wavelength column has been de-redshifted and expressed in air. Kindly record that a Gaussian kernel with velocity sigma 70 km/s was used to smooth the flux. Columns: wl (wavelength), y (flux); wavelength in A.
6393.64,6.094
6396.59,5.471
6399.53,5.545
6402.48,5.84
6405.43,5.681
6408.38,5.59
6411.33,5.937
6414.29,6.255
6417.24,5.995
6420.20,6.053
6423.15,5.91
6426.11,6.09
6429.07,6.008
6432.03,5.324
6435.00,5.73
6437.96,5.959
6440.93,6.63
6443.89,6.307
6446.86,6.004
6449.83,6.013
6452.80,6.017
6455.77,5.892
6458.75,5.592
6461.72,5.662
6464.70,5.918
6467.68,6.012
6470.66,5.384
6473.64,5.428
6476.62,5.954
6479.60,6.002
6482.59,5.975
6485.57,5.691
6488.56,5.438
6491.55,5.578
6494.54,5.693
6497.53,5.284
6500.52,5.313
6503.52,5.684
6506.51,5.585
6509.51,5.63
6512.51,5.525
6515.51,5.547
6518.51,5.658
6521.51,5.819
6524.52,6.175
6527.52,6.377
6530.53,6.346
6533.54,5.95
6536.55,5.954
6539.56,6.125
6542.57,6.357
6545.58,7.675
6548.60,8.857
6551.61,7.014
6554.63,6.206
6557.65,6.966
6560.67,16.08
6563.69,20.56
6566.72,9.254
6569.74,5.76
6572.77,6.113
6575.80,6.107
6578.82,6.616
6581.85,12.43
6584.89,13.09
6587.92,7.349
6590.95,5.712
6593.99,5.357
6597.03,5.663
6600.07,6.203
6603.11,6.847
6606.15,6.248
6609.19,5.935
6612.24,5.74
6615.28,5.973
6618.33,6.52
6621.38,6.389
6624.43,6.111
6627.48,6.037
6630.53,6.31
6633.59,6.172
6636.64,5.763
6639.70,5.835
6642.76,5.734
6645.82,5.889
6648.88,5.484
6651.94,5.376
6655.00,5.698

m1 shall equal 0.8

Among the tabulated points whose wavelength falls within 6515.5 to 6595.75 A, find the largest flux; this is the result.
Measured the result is 20.56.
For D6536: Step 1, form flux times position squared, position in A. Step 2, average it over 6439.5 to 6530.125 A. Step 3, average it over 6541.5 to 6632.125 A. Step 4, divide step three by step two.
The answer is 1.37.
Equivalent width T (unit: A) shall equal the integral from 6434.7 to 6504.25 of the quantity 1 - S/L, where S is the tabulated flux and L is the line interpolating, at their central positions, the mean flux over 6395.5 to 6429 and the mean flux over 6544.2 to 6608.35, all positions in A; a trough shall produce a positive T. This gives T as 9.4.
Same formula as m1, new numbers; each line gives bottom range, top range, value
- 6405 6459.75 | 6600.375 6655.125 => 1.07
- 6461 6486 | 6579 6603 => 1.40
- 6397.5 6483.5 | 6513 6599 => 1.36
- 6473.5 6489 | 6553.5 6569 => 2.06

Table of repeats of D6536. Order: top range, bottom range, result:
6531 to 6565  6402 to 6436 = 1.55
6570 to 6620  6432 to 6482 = 1.23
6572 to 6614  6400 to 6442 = 1.27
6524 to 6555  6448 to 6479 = 1.18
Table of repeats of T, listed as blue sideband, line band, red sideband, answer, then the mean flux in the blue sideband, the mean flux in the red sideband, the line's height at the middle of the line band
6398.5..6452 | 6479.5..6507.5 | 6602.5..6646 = 1.8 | 5.94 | 6.09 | 5.99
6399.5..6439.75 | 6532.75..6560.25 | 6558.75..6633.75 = 0.3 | 5.87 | 7.8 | 7.26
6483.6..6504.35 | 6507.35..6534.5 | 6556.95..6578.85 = 4.8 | 5.53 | 9.99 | 7.16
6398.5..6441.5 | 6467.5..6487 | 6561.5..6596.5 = 3.5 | 5.89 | 8.98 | 7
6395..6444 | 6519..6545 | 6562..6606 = 4.8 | 5.89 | 8.32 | 7.55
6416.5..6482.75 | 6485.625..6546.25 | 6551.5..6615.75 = 9.9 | 5.9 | 8.11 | 6.99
